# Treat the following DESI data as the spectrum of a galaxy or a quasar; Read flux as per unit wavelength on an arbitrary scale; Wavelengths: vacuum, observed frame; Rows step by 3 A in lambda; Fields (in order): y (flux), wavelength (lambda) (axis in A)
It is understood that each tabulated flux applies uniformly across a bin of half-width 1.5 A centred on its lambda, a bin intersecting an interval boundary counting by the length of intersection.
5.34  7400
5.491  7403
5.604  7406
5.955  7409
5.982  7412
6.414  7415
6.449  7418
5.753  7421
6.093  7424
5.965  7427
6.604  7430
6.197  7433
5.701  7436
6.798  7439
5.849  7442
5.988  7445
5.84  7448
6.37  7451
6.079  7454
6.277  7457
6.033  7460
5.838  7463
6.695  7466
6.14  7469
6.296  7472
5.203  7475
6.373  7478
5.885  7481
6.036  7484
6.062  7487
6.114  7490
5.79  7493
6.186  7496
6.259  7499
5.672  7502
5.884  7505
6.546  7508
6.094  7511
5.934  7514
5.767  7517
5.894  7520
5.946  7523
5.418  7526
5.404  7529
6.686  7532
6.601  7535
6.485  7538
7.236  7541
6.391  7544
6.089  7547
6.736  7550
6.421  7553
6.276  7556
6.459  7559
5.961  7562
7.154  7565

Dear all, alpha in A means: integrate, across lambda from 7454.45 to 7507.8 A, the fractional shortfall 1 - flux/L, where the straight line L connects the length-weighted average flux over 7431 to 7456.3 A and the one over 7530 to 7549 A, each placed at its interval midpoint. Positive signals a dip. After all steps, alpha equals 1.96 A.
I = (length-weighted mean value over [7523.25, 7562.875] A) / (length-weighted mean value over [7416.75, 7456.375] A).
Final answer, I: 1.03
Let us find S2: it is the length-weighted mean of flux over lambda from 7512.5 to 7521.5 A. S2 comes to 5.87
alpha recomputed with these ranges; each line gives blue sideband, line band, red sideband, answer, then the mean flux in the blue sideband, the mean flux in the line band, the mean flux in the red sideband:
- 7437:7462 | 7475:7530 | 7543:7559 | 2.9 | 6.14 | 5.94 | 6.39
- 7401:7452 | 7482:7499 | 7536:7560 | 0.7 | 6.05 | 6.05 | 6.51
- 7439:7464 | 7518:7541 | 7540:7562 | 0.9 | 6.08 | 6.13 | 6.46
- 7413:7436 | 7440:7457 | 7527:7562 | 0.4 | 6.17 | 6.07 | 6.4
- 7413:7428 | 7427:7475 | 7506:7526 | -0.5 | 6.14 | 6.14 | 5.98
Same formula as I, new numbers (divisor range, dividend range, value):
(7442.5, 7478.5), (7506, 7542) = 1.01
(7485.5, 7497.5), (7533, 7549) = 1.09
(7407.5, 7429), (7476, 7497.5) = 0.99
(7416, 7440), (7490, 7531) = 0.96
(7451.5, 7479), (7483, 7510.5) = 0.99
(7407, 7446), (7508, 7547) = 1.01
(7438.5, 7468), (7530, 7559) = 1.06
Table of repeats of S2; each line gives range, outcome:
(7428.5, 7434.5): 6.4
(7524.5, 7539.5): 6.12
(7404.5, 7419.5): 6.08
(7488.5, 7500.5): 6.09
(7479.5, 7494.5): 5.98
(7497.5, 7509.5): 6.09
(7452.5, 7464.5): 6.06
